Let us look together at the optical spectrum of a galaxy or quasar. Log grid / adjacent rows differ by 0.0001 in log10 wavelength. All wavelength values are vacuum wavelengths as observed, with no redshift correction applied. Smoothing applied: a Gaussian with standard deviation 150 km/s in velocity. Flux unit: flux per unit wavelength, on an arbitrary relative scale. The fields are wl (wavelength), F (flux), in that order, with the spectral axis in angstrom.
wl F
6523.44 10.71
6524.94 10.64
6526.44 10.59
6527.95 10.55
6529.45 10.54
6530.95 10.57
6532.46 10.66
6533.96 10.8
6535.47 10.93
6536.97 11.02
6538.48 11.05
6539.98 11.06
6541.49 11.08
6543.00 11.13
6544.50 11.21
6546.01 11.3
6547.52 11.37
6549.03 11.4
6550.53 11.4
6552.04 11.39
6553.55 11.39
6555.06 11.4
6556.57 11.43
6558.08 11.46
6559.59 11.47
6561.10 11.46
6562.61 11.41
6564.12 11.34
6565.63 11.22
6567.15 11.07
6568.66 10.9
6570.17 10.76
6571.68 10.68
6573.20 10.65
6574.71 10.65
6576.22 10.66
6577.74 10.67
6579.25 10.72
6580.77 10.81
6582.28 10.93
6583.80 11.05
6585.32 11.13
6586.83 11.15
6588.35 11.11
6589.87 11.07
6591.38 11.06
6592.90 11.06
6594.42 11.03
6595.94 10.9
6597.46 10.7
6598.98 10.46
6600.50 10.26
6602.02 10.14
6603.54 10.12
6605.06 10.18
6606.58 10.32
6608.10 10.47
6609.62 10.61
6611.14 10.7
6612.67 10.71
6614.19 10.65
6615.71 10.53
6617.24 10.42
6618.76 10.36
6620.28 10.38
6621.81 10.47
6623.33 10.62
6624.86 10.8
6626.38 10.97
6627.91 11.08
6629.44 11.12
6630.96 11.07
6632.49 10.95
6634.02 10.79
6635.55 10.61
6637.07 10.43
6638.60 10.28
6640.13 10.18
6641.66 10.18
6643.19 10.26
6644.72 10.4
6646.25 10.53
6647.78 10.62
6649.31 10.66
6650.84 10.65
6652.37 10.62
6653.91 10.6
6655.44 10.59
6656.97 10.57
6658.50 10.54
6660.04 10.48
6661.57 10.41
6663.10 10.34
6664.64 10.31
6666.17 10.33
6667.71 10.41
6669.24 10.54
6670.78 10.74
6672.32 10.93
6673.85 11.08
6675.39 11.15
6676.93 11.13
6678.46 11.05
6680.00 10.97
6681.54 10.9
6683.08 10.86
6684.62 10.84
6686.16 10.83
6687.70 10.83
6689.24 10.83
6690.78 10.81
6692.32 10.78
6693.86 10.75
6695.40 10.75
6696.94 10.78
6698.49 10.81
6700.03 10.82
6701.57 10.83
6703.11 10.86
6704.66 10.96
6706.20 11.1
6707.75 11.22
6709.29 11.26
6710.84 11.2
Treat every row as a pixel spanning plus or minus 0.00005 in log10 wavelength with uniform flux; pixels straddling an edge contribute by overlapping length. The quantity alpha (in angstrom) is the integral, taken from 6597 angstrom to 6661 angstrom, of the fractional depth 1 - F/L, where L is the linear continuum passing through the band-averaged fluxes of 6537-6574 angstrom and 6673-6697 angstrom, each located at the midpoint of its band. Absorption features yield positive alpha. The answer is 2.8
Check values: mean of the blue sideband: 11.2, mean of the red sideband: 10.9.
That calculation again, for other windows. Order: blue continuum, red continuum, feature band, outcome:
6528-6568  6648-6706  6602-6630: 1.0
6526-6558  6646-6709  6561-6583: 0.2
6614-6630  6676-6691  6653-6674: 0.5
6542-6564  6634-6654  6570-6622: 1.3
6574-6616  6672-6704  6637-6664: 0.9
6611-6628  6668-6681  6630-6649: 0.3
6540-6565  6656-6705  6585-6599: 0.2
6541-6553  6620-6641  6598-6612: 0.7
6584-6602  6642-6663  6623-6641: -0.2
